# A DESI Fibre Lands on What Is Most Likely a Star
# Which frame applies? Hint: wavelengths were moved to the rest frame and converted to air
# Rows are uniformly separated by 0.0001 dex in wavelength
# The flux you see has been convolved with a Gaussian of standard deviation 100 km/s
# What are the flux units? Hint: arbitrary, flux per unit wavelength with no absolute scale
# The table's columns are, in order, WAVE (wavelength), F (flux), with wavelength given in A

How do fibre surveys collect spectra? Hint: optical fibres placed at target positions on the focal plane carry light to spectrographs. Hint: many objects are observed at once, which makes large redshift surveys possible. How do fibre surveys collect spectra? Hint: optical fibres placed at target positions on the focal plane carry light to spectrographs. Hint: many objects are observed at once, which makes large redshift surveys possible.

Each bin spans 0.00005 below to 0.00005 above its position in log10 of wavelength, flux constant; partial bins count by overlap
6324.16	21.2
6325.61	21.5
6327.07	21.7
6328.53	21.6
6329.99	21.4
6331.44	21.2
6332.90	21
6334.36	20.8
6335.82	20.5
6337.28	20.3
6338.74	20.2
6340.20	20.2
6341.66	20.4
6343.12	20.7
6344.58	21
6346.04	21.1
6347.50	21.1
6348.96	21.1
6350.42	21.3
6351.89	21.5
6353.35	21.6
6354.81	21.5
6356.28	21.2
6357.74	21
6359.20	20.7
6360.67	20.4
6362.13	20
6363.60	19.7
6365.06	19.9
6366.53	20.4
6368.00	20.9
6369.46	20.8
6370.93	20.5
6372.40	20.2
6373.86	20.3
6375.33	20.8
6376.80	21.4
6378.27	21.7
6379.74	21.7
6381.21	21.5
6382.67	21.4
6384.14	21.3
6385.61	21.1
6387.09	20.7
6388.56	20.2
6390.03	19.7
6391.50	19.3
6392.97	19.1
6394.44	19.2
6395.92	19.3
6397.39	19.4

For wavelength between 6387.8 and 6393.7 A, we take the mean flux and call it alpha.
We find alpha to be 19.6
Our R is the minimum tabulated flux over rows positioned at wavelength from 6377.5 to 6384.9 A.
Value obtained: 21.3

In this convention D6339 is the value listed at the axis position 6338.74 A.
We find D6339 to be 20.2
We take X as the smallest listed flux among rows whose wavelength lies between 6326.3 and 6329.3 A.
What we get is 21.6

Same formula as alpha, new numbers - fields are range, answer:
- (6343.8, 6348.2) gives 21.1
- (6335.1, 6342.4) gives 20.3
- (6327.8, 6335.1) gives 21.2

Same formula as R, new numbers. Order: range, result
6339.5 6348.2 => 20.2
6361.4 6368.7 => 19.7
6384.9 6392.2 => 19.3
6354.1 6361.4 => 20.4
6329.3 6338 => 20.3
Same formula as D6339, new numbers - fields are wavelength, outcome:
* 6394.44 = 19.2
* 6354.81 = 21.5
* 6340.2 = 20.2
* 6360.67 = 20.4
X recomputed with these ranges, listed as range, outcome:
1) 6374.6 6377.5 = 20.8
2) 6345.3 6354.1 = 21.1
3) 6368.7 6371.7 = 20.5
